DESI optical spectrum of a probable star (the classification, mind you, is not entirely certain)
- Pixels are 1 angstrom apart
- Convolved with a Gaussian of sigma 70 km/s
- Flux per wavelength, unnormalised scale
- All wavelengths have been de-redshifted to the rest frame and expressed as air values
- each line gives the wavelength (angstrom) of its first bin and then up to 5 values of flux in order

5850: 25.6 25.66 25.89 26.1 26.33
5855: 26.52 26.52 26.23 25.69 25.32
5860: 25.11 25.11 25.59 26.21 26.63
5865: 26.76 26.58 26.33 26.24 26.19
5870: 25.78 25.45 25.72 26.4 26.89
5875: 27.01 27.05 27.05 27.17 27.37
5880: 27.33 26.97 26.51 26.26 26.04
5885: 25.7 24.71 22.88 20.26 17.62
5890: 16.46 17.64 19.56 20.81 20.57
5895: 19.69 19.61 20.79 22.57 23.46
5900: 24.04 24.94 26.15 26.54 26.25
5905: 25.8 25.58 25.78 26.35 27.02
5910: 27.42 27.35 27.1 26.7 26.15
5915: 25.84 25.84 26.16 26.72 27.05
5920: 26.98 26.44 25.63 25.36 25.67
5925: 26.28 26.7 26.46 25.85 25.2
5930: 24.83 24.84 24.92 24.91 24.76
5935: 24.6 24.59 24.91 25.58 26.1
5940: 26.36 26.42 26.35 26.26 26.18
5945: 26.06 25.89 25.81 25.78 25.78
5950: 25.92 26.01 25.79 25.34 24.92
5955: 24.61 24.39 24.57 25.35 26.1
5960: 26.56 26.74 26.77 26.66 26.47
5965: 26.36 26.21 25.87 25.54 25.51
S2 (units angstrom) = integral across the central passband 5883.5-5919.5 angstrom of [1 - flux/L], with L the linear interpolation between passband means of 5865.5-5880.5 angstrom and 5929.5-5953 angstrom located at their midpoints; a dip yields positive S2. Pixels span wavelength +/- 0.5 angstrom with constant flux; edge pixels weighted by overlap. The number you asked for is 3.0 angstrom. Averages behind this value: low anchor 26.6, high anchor 25.6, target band 24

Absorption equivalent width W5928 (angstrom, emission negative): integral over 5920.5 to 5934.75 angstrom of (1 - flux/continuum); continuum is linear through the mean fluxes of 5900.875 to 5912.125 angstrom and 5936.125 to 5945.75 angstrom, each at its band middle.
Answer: 0.32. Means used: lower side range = 26.4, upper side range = 26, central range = 25.5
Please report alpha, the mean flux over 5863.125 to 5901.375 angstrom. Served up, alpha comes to 24.2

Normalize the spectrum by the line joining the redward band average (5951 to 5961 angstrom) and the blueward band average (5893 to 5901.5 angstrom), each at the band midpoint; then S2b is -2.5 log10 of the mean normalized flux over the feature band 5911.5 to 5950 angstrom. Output -0.09 mag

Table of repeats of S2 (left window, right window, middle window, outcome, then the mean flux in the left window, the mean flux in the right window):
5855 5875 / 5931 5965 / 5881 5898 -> 2.8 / 26.1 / 25.7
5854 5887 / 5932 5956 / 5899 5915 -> -0.1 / 26.2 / 25.6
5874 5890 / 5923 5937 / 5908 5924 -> -0.8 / 25.1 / 25.3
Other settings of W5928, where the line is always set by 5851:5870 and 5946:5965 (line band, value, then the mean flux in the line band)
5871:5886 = -0.3 angstrom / 26.6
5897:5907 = 0.4 angstrom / 24.9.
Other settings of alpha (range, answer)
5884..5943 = 24.6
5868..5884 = 26.6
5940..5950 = 26.1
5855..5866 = 26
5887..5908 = 22.3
